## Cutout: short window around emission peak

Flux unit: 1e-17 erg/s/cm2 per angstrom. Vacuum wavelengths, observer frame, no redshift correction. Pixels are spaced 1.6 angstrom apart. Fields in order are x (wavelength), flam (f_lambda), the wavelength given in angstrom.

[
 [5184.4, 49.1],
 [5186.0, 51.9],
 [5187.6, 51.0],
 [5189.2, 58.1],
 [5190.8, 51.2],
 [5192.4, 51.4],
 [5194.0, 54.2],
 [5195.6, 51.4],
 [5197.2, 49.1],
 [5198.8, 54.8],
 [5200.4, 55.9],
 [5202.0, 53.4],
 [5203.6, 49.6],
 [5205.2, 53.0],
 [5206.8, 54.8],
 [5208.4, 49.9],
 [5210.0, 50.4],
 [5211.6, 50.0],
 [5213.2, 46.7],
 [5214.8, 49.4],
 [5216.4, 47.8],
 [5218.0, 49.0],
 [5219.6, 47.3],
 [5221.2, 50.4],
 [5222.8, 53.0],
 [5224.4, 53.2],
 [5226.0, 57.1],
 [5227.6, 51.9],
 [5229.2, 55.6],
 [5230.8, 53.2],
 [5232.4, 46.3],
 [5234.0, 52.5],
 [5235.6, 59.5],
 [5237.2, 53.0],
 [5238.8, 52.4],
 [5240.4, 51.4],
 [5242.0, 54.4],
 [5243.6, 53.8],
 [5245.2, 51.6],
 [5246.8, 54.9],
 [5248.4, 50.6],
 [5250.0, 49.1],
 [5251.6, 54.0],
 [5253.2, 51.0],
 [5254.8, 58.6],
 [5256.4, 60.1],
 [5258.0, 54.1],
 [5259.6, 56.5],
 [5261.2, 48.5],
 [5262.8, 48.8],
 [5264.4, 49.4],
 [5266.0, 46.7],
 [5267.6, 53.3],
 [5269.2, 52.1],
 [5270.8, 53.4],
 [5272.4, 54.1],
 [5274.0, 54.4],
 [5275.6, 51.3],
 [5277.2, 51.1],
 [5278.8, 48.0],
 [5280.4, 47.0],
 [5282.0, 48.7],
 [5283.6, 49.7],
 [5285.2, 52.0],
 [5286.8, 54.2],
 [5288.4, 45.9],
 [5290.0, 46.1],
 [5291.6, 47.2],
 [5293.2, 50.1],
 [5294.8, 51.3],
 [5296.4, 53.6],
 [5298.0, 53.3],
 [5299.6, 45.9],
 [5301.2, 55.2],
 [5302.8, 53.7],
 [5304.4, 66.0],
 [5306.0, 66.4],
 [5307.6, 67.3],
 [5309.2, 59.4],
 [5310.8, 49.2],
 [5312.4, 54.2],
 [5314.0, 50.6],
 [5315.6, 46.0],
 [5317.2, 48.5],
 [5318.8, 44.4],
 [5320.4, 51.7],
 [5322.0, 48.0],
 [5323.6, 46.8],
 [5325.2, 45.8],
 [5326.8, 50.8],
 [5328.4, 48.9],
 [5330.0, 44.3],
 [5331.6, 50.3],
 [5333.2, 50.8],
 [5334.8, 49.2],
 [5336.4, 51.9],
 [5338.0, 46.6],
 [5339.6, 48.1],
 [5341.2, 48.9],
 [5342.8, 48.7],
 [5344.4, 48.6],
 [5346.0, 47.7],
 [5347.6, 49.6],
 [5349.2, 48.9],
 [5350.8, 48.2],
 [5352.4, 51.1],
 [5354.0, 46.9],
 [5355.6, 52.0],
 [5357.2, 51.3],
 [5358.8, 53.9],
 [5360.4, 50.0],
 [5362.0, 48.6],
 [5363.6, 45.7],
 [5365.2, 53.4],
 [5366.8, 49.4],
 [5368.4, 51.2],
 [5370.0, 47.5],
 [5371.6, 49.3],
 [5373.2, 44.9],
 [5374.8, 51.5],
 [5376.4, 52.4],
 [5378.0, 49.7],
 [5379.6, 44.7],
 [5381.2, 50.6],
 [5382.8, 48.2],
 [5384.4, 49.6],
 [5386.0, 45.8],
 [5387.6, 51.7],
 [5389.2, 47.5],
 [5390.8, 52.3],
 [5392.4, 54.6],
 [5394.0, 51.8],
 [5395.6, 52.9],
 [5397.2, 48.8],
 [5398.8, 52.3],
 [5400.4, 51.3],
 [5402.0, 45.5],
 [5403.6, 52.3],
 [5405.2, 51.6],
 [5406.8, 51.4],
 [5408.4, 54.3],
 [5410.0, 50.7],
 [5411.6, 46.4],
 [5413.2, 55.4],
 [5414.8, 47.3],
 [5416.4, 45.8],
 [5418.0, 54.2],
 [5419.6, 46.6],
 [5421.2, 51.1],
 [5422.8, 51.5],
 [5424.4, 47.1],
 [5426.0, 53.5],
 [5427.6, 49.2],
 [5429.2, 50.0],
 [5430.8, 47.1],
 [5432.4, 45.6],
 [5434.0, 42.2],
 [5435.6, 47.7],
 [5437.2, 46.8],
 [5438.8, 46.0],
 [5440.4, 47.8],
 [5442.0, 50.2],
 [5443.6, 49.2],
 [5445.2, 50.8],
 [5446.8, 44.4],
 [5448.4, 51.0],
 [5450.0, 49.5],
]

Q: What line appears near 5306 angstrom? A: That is [O III] 5007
